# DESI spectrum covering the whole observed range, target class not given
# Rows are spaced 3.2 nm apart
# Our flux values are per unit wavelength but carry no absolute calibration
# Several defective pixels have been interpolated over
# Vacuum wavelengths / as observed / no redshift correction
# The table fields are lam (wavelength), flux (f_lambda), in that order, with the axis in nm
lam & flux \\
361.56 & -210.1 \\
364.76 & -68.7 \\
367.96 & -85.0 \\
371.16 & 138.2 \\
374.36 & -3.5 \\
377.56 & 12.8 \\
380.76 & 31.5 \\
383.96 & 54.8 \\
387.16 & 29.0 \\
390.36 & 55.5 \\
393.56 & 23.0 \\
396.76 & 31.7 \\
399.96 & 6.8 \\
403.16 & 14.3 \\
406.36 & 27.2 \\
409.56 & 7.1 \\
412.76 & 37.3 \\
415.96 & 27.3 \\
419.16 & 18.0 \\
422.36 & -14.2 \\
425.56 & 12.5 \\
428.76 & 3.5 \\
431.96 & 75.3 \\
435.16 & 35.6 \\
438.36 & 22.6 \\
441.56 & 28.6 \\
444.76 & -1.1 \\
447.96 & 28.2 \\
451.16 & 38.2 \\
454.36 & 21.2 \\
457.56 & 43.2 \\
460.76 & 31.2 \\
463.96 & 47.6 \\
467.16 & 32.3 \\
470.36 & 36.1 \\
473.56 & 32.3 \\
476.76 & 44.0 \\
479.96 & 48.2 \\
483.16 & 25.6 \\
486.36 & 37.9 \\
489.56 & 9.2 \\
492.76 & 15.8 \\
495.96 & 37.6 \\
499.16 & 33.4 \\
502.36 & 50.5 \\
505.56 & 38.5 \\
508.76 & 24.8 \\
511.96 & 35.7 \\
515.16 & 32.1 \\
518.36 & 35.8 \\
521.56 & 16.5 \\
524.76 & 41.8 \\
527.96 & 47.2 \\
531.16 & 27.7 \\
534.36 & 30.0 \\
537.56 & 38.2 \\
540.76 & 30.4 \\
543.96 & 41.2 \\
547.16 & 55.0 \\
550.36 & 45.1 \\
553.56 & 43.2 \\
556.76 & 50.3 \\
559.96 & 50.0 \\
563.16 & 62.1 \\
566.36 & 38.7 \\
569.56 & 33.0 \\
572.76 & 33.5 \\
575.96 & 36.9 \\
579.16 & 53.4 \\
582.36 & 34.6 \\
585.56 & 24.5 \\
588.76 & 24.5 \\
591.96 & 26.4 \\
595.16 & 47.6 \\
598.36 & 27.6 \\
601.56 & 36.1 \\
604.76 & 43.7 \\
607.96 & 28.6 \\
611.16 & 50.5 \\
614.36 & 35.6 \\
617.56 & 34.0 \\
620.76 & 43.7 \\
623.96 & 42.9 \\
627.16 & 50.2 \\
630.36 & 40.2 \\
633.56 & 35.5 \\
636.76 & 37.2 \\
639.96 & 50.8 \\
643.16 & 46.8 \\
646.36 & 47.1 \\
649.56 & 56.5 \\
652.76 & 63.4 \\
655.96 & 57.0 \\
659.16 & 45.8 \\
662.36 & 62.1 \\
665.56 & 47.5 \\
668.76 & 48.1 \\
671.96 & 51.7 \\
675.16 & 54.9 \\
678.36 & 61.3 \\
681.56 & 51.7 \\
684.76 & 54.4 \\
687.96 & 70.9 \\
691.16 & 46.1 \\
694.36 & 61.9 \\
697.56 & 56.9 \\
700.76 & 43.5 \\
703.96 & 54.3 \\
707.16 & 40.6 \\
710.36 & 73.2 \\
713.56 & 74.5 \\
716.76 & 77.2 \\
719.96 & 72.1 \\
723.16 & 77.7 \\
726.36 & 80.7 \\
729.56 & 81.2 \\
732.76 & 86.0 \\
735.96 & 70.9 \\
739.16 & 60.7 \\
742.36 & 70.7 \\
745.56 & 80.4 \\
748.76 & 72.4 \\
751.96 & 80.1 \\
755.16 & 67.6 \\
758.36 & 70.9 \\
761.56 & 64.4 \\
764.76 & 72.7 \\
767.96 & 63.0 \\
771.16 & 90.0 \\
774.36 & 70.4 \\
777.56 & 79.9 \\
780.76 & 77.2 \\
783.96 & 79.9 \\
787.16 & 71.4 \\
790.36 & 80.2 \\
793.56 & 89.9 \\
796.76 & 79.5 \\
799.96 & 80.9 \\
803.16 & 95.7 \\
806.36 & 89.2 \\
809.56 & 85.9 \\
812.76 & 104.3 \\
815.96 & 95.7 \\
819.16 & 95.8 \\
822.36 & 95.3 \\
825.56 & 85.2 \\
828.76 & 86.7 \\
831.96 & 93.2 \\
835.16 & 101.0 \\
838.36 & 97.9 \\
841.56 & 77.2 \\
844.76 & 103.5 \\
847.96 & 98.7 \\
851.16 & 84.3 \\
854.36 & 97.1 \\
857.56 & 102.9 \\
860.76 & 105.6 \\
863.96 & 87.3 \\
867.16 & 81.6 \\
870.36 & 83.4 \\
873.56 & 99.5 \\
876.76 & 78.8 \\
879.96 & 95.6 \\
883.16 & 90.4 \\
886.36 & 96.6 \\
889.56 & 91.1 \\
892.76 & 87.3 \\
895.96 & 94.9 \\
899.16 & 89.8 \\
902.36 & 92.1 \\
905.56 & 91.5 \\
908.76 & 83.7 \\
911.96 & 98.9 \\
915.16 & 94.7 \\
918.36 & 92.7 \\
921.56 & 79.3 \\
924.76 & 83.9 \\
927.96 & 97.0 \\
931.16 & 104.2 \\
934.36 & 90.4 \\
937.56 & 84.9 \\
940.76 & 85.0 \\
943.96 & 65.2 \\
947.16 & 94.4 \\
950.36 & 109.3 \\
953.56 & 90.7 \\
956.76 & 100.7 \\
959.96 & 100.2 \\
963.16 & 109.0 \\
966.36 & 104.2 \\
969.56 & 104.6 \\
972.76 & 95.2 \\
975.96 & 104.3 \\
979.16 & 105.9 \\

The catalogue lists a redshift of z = 0.781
